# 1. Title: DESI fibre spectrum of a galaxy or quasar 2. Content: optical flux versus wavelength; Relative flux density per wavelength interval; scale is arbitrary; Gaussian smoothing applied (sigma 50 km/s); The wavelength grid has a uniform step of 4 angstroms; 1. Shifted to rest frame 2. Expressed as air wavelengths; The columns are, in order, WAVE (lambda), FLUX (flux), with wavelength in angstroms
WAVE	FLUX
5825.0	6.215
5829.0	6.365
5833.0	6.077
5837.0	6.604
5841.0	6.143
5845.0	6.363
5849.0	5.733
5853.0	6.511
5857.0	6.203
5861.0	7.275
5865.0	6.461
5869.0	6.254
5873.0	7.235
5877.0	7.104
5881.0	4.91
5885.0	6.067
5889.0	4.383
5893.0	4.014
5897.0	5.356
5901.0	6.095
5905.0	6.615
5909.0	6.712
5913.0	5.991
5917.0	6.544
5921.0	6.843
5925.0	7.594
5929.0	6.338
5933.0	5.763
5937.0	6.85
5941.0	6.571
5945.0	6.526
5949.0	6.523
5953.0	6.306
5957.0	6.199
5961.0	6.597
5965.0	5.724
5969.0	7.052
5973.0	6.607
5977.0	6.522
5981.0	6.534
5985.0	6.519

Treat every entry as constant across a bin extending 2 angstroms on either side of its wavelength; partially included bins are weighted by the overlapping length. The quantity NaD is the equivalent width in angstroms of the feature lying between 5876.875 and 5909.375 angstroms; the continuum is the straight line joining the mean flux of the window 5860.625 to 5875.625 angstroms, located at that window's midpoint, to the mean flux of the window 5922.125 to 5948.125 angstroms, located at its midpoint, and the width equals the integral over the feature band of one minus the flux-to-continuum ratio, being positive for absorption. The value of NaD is 5.5 angstroms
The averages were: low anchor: 6.77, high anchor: 6.61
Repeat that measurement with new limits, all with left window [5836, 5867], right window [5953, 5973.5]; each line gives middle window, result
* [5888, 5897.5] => 2.85 angstroms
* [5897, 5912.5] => 0.30 angstroms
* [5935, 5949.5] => -0.49 angstroms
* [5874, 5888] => 0.90 angstroms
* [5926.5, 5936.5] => 0.25 angstroms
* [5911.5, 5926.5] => -0.78 angstroms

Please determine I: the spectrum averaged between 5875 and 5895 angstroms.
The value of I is 5.3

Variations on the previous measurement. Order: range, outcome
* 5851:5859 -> 6.36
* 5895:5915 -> 6.15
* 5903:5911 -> 6.66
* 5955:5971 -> 6.39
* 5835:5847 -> 6.37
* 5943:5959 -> 6.39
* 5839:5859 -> 6.19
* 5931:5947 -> 6.43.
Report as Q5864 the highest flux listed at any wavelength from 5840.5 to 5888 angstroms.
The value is 7.275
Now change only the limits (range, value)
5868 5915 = 7.235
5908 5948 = 7.594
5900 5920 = 6.712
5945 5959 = 6.526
